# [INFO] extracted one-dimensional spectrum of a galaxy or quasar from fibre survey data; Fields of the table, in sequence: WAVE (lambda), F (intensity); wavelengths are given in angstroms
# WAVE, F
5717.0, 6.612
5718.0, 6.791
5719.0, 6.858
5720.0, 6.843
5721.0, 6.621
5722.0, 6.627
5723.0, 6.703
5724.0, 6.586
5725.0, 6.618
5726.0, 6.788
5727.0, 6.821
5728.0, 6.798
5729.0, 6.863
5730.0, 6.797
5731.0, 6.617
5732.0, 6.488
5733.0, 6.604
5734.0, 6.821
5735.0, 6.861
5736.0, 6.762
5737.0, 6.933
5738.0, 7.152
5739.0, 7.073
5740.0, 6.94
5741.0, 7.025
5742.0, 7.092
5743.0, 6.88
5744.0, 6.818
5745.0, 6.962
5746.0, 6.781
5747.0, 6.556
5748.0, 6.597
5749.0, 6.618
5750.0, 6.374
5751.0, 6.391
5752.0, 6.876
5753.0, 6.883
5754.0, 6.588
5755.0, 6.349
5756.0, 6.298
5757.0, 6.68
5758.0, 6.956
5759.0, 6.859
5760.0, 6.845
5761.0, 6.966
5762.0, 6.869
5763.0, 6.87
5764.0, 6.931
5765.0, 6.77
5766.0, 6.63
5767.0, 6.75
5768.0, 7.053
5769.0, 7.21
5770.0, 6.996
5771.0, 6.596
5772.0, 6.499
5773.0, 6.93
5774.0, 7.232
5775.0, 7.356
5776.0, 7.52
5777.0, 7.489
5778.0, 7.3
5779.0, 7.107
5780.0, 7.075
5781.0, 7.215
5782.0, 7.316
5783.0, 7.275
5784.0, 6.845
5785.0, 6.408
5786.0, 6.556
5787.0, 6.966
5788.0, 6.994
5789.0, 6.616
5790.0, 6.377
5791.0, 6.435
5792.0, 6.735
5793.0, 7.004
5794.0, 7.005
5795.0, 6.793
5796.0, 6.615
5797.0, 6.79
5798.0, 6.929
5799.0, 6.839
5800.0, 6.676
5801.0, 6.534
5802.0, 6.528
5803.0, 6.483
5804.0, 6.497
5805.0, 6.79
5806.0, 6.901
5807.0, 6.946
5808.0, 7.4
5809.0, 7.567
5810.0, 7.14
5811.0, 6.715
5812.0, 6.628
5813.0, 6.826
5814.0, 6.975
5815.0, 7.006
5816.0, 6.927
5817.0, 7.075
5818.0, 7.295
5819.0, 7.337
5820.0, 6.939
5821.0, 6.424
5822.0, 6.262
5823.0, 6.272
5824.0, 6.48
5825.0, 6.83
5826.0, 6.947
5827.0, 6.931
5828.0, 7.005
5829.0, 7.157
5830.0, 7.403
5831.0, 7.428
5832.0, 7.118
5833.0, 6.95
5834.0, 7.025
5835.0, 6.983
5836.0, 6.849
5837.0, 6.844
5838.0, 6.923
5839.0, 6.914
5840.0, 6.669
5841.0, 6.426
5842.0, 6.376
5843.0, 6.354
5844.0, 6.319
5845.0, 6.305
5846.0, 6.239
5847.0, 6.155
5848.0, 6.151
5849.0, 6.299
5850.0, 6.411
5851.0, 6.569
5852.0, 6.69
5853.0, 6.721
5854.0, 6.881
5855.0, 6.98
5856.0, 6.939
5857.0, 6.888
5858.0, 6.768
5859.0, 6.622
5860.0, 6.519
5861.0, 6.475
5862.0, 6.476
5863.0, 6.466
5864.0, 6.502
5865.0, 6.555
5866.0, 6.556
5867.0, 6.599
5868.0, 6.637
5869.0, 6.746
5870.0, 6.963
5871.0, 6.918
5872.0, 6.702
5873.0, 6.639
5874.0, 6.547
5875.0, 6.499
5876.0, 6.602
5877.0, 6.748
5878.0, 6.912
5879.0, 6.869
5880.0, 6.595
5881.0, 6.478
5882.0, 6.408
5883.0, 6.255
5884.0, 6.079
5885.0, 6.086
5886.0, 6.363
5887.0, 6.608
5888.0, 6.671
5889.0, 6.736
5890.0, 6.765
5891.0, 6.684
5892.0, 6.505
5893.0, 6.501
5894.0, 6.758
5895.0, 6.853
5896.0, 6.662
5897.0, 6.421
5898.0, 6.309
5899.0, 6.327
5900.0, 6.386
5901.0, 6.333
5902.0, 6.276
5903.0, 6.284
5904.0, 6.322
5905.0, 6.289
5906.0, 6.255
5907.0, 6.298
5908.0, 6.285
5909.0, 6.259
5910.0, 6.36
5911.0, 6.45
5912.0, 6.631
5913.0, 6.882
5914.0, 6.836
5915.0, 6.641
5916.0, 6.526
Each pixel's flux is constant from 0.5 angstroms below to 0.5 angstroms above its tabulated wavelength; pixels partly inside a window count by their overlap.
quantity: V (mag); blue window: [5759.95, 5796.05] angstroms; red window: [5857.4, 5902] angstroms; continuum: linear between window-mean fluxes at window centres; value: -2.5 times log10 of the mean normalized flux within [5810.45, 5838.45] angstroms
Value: -0.02 mag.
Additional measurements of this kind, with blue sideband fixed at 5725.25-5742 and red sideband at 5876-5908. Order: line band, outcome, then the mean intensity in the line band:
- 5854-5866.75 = -0.016 mag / 6.65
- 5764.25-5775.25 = -0.023 mag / 6.9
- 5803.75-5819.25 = -0.054 mag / 7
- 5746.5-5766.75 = 0.015 mag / 6.7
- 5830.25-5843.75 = -0.037 mag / 6.84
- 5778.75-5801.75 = -0.018 mag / 6.82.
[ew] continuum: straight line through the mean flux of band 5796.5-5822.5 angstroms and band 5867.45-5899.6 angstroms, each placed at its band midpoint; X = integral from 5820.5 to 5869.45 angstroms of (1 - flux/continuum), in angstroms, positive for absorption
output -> 0.4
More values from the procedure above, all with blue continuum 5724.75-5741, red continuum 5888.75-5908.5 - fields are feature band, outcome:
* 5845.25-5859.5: -0.1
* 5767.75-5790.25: -1.0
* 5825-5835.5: -0.8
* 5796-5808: -0.1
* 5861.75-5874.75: -0.2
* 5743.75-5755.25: 0.2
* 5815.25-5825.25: -0.2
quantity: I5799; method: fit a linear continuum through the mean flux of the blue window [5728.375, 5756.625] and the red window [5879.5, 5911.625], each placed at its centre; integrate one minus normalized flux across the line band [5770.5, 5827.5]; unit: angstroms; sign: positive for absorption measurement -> -2.1 angstroms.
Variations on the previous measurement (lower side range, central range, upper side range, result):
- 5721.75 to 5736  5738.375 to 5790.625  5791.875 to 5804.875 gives -1.14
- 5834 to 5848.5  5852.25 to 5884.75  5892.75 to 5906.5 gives -0.72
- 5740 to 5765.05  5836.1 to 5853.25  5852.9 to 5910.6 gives 0.30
